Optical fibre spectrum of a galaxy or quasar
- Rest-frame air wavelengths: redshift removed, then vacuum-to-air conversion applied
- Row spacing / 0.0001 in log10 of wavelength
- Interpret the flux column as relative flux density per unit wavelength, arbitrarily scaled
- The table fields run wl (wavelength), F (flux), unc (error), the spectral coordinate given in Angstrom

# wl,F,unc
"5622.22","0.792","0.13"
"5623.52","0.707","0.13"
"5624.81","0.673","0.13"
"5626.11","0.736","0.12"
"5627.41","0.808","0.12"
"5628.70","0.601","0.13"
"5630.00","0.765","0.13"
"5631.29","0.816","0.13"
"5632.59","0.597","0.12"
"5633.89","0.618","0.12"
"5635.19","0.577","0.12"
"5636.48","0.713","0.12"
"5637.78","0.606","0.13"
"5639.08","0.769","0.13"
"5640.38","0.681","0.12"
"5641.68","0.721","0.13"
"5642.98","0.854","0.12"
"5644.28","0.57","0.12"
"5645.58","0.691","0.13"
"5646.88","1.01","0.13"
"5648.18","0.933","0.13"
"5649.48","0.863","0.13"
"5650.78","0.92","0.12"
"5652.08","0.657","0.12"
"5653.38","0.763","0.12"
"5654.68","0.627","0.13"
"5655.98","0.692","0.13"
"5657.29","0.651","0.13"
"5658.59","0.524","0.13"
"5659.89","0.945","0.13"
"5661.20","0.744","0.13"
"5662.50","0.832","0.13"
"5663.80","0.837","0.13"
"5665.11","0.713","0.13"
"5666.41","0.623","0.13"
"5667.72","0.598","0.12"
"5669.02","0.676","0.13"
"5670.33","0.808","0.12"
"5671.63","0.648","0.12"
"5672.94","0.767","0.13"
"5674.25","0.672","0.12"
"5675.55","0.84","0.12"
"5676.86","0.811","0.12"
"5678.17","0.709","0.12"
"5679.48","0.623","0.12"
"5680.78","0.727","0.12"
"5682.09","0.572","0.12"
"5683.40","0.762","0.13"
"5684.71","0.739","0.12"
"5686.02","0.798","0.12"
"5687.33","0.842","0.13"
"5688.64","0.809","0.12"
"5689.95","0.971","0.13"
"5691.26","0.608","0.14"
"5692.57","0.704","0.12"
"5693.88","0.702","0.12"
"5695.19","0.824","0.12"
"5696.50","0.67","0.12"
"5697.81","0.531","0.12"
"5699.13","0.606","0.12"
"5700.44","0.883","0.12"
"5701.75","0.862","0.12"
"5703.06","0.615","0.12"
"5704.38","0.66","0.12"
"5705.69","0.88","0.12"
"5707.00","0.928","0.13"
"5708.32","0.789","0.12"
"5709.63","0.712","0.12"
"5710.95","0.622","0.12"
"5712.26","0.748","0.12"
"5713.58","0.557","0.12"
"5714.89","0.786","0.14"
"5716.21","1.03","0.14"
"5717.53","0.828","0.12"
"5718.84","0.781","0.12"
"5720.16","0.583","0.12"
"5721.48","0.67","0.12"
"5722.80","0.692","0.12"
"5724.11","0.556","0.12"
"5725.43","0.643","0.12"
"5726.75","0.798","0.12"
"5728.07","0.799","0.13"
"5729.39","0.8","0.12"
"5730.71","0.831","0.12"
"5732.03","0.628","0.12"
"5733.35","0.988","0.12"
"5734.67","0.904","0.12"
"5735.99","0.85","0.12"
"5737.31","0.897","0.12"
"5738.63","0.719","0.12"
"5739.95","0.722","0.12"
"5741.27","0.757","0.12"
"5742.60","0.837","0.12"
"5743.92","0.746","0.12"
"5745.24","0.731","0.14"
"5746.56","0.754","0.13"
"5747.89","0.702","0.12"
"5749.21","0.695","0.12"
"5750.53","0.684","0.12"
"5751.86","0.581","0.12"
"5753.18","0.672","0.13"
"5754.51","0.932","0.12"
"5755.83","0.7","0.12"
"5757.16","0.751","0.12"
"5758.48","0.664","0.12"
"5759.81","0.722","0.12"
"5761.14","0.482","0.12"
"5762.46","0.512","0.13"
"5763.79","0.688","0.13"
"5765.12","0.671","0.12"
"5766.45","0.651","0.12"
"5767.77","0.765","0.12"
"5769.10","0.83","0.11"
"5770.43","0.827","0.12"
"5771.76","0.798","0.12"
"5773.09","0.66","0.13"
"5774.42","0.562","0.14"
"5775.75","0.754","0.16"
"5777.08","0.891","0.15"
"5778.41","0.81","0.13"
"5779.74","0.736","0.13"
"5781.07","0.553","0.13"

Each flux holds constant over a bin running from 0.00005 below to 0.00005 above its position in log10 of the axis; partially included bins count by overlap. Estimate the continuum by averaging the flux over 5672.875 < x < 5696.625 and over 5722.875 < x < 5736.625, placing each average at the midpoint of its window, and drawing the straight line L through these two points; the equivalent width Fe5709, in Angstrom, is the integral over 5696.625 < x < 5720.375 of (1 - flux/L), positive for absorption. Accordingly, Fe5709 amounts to 0.5 Angstrom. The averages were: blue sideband 0.746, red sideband 0.776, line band 0.746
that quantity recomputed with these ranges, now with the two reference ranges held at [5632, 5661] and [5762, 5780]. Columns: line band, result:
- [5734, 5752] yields -0.83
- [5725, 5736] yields -1.18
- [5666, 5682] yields 0.48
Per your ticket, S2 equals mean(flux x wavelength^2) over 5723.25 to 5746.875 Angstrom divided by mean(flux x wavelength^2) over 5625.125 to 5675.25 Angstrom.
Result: 1.1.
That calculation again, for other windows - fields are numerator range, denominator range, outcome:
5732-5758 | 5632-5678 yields 1.08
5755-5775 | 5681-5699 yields 0.97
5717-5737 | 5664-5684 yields 1.10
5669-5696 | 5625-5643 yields 1.09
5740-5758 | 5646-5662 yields 0.98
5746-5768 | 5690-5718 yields 0.93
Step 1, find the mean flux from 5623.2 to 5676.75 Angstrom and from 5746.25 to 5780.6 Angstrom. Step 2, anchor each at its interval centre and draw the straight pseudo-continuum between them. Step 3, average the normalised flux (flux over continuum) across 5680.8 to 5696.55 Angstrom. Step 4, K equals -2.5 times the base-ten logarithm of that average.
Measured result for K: -0.04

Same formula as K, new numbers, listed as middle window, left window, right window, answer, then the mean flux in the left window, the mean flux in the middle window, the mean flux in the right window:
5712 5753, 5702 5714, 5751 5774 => -0.05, 0.731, 0.751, 0.699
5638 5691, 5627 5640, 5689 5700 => -0.08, 0.685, 0.748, 0.708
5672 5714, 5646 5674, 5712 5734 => 0.02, 0.752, 0.736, 0.748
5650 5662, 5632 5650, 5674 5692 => 0.01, 0.728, 0.728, 0.75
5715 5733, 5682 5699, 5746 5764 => -0.06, 0.734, 0.747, 0.681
